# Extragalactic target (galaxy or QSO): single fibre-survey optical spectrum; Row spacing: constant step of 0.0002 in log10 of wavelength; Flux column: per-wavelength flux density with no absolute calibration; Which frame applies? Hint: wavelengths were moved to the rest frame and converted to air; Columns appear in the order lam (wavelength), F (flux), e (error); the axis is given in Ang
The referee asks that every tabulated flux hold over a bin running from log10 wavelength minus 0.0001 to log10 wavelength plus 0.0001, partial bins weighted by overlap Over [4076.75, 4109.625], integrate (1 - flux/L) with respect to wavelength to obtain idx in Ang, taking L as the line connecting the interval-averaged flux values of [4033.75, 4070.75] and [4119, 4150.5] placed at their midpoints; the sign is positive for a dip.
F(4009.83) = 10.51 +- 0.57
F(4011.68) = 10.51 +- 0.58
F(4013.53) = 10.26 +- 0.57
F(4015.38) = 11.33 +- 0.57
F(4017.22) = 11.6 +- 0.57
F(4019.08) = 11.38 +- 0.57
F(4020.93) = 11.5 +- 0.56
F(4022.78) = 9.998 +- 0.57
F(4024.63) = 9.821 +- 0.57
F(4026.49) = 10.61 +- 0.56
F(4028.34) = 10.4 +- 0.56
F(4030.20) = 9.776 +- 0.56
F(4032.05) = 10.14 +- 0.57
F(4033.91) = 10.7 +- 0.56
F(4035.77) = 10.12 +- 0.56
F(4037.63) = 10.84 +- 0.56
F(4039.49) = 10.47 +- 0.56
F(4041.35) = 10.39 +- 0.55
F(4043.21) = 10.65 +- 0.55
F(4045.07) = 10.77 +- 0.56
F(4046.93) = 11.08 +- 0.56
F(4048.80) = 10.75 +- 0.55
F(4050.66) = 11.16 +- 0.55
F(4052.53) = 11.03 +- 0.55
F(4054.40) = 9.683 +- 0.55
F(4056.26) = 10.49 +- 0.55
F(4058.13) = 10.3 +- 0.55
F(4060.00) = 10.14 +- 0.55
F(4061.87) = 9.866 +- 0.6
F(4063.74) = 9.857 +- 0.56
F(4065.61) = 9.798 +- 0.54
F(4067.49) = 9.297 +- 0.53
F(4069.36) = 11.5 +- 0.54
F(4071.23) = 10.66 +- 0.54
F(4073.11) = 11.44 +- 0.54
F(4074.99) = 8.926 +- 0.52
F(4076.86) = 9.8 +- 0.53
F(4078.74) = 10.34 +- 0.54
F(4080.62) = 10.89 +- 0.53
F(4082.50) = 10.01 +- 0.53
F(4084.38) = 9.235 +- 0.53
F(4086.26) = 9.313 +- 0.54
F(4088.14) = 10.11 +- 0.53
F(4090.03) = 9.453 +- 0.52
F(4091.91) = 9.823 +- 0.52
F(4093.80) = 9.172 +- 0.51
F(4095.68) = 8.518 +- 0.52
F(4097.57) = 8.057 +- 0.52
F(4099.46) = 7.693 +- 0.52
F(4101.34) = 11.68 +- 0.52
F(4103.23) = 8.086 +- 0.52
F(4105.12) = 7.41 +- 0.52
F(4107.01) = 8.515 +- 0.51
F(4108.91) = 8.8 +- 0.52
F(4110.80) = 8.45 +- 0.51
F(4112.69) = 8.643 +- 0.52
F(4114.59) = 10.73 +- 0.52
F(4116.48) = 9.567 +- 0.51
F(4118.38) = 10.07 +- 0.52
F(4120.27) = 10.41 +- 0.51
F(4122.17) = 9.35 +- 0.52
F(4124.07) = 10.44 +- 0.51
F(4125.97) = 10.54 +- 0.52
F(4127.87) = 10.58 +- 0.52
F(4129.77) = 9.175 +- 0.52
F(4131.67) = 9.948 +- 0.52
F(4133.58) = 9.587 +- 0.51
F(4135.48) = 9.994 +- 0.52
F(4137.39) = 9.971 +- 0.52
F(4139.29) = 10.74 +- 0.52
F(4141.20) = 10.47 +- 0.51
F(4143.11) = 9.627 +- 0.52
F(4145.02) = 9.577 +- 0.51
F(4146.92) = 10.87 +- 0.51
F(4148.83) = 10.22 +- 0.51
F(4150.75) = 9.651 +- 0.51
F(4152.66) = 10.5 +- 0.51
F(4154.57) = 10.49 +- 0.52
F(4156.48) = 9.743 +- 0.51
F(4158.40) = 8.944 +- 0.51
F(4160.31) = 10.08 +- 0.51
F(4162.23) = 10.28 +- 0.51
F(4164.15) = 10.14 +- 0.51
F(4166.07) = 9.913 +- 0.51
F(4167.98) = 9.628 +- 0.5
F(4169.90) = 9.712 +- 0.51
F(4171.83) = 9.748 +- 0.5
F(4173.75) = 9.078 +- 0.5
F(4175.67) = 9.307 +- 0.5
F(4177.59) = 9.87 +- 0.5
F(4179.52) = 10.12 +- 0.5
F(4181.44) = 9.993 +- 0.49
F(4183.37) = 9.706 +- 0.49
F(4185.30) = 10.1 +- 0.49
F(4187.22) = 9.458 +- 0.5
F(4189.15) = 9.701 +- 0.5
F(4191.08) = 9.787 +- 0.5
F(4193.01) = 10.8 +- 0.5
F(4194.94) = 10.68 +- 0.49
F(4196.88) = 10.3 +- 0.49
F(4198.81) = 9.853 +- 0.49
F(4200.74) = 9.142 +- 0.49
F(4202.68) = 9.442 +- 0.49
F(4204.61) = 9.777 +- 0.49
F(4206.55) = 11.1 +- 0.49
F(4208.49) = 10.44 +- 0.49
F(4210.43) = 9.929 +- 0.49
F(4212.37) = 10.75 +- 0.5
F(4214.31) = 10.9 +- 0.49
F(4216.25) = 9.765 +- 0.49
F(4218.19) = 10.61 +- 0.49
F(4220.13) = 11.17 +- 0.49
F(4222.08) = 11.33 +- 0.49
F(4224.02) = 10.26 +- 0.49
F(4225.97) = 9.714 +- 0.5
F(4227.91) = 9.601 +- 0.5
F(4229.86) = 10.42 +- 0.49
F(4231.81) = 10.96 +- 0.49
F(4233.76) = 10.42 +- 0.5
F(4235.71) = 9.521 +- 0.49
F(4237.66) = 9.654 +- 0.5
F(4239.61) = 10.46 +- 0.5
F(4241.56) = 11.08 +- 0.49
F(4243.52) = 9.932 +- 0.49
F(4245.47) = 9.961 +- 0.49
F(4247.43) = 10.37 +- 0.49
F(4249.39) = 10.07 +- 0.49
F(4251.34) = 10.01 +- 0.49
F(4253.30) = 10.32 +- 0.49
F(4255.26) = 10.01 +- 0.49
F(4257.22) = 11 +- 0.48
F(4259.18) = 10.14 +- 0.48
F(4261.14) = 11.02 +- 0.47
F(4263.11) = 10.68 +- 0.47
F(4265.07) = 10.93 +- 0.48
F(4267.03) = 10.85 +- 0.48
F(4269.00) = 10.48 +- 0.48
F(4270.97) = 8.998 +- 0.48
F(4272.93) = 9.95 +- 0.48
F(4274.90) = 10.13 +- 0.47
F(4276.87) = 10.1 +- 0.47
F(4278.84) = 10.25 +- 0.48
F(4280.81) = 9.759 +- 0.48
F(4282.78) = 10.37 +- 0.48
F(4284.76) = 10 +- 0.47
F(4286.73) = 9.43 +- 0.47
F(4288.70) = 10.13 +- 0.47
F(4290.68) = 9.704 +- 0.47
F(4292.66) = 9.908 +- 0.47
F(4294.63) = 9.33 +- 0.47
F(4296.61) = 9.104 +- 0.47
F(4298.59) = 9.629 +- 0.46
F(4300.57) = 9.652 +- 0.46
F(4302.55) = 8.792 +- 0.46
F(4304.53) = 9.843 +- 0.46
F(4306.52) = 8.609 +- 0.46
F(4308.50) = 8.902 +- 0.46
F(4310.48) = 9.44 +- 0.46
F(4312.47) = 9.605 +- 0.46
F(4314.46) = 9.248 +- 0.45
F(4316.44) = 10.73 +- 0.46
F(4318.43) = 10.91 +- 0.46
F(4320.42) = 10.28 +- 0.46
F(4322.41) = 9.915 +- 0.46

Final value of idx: 3.2 Ang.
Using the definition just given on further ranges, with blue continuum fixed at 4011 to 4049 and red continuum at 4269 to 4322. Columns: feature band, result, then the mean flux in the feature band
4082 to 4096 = 1.3 Ang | 9.48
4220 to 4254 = -1.1 Ang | 10.3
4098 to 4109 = 1.8 Ang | 8.66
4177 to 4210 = 0.2 Ang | 10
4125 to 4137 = 0.4 Ang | 9.97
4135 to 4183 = 1.2 Ang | 9.94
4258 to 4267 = -0.8 Ang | 10.7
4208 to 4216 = -0.3 Ang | 10.4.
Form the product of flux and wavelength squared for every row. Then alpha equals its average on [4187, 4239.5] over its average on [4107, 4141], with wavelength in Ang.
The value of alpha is 1.09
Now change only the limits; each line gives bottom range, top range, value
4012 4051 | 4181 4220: 1.03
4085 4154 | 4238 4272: 1.15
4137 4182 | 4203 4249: 1.07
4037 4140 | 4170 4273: 1.10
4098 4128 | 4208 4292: 1.17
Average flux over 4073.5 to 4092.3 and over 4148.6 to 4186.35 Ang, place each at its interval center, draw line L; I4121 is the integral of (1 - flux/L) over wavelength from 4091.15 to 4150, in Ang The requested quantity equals 1.6 Ang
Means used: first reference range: 9.84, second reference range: 9.85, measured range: 9.57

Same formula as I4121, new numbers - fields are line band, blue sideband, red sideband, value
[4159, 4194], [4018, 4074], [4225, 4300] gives 1.4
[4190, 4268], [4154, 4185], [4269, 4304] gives -4.5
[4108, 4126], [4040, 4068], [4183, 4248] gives 1.1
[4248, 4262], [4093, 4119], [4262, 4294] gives -0.6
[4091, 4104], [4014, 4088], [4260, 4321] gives 1.6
